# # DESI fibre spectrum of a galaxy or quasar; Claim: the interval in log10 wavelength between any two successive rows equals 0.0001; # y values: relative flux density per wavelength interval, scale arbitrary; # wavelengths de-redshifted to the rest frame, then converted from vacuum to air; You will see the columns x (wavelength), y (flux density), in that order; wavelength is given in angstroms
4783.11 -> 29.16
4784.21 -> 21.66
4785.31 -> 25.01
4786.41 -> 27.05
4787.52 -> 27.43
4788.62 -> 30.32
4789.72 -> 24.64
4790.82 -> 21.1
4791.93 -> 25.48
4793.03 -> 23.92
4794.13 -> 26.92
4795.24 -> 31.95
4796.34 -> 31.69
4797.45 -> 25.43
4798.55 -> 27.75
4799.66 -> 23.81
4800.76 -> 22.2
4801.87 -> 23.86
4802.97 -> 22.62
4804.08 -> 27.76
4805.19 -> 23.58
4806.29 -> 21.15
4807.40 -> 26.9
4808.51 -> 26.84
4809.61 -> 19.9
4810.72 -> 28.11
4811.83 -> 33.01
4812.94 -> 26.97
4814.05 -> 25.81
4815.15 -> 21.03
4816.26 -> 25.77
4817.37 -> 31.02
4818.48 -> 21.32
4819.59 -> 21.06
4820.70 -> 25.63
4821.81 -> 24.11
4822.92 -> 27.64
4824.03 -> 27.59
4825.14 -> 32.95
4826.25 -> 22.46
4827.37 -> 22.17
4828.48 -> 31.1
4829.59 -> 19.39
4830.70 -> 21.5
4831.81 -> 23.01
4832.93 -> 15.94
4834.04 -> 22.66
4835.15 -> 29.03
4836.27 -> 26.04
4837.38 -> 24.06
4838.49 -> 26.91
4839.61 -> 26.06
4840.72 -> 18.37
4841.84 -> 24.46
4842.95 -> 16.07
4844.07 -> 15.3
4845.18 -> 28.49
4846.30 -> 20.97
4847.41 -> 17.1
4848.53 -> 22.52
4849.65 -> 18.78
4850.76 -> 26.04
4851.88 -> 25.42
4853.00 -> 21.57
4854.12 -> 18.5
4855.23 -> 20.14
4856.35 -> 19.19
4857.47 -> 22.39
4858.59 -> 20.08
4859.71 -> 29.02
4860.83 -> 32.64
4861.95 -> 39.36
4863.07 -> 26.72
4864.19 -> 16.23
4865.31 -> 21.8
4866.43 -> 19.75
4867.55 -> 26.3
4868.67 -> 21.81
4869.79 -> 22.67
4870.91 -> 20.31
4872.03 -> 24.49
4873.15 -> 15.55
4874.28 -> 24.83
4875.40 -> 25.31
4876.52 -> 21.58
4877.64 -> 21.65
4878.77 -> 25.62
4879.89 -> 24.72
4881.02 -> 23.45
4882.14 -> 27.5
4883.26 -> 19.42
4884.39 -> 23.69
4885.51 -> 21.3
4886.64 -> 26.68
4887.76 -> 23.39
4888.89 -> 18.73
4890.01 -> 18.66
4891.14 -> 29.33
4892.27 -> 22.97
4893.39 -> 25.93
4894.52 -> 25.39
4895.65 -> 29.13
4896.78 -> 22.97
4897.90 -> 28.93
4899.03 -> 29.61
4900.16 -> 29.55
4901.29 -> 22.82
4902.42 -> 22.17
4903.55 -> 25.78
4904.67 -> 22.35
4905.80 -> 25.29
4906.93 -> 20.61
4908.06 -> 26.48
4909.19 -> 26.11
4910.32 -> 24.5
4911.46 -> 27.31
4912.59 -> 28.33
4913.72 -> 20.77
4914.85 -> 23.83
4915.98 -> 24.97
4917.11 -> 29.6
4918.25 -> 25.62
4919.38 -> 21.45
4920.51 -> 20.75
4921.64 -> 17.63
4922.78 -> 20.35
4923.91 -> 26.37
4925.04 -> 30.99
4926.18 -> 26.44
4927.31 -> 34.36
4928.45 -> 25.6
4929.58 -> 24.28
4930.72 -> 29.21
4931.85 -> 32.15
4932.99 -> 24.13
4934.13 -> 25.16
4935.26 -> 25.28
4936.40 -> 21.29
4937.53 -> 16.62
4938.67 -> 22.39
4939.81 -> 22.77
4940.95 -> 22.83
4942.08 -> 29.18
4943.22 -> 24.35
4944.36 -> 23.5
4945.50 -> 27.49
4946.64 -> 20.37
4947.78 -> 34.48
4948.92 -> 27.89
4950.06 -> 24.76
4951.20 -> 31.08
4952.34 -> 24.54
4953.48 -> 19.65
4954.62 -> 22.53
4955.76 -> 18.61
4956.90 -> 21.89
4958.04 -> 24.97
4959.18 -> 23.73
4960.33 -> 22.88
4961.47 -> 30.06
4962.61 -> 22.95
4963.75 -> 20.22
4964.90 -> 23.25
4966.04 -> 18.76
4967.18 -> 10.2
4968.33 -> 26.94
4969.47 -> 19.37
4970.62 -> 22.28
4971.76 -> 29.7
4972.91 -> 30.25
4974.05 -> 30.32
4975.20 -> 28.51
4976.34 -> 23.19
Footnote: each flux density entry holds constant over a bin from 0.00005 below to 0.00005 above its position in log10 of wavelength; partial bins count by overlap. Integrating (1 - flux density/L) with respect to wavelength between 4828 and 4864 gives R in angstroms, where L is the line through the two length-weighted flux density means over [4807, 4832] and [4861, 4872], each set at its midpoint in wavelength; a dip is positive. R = 2.11 angstroms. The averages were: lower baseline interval 25.5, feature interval 23.3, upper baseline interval 24.2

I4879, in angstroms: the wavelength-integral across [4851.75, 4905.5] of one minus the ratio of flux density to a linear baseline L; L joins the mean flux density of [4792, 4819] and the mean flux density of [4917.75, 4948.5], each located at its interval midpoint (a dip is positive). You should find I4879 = 3.1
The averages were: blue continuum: 25.8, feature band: 23.9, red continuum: 25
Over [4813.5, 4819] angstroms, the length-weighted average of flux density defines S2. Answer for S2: 25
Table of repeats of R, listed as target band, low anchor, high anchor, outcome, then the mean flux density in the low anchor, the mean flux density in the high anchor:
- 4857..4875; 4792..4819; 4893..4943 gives 1.02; 25.8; 25.2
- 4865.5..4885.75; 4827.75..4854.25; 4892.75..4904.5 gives 1.55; 22.5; 26.1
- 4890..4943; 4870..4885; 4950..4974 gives -4.56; 22.9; 23.4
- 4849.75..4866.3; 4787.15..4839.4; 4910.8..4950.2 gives 0.88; 25.3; 25.2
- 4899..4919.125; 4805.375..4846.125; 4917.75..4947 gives -0.44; 24.4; 24.7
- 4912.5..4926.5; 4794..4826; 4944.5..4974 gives 0.20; 26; 24.1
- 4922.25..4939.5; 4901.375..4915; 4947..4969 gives -1.11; 24.4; 23.6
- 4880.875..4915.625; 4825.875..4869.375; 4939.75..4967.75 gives -1.85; 23.1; 23.7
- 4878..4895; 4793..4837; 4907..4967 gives 0.77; 25.3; 24.6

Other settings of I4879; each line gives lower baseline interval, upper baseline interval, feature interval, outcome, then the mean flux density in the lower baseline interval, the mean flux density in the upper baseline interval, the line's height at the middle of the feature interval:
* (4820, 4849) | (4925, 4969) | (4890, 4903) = -1.0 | 23.5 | 24.5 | 24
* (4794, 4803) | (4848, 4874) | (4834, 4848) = 0.8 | 26.4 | 23.1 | 24.2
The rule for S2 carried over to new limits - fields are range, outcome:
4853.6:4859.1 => 20.1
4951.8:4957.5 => 21.5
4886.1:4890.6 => 21.9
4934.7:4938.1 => 21.1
